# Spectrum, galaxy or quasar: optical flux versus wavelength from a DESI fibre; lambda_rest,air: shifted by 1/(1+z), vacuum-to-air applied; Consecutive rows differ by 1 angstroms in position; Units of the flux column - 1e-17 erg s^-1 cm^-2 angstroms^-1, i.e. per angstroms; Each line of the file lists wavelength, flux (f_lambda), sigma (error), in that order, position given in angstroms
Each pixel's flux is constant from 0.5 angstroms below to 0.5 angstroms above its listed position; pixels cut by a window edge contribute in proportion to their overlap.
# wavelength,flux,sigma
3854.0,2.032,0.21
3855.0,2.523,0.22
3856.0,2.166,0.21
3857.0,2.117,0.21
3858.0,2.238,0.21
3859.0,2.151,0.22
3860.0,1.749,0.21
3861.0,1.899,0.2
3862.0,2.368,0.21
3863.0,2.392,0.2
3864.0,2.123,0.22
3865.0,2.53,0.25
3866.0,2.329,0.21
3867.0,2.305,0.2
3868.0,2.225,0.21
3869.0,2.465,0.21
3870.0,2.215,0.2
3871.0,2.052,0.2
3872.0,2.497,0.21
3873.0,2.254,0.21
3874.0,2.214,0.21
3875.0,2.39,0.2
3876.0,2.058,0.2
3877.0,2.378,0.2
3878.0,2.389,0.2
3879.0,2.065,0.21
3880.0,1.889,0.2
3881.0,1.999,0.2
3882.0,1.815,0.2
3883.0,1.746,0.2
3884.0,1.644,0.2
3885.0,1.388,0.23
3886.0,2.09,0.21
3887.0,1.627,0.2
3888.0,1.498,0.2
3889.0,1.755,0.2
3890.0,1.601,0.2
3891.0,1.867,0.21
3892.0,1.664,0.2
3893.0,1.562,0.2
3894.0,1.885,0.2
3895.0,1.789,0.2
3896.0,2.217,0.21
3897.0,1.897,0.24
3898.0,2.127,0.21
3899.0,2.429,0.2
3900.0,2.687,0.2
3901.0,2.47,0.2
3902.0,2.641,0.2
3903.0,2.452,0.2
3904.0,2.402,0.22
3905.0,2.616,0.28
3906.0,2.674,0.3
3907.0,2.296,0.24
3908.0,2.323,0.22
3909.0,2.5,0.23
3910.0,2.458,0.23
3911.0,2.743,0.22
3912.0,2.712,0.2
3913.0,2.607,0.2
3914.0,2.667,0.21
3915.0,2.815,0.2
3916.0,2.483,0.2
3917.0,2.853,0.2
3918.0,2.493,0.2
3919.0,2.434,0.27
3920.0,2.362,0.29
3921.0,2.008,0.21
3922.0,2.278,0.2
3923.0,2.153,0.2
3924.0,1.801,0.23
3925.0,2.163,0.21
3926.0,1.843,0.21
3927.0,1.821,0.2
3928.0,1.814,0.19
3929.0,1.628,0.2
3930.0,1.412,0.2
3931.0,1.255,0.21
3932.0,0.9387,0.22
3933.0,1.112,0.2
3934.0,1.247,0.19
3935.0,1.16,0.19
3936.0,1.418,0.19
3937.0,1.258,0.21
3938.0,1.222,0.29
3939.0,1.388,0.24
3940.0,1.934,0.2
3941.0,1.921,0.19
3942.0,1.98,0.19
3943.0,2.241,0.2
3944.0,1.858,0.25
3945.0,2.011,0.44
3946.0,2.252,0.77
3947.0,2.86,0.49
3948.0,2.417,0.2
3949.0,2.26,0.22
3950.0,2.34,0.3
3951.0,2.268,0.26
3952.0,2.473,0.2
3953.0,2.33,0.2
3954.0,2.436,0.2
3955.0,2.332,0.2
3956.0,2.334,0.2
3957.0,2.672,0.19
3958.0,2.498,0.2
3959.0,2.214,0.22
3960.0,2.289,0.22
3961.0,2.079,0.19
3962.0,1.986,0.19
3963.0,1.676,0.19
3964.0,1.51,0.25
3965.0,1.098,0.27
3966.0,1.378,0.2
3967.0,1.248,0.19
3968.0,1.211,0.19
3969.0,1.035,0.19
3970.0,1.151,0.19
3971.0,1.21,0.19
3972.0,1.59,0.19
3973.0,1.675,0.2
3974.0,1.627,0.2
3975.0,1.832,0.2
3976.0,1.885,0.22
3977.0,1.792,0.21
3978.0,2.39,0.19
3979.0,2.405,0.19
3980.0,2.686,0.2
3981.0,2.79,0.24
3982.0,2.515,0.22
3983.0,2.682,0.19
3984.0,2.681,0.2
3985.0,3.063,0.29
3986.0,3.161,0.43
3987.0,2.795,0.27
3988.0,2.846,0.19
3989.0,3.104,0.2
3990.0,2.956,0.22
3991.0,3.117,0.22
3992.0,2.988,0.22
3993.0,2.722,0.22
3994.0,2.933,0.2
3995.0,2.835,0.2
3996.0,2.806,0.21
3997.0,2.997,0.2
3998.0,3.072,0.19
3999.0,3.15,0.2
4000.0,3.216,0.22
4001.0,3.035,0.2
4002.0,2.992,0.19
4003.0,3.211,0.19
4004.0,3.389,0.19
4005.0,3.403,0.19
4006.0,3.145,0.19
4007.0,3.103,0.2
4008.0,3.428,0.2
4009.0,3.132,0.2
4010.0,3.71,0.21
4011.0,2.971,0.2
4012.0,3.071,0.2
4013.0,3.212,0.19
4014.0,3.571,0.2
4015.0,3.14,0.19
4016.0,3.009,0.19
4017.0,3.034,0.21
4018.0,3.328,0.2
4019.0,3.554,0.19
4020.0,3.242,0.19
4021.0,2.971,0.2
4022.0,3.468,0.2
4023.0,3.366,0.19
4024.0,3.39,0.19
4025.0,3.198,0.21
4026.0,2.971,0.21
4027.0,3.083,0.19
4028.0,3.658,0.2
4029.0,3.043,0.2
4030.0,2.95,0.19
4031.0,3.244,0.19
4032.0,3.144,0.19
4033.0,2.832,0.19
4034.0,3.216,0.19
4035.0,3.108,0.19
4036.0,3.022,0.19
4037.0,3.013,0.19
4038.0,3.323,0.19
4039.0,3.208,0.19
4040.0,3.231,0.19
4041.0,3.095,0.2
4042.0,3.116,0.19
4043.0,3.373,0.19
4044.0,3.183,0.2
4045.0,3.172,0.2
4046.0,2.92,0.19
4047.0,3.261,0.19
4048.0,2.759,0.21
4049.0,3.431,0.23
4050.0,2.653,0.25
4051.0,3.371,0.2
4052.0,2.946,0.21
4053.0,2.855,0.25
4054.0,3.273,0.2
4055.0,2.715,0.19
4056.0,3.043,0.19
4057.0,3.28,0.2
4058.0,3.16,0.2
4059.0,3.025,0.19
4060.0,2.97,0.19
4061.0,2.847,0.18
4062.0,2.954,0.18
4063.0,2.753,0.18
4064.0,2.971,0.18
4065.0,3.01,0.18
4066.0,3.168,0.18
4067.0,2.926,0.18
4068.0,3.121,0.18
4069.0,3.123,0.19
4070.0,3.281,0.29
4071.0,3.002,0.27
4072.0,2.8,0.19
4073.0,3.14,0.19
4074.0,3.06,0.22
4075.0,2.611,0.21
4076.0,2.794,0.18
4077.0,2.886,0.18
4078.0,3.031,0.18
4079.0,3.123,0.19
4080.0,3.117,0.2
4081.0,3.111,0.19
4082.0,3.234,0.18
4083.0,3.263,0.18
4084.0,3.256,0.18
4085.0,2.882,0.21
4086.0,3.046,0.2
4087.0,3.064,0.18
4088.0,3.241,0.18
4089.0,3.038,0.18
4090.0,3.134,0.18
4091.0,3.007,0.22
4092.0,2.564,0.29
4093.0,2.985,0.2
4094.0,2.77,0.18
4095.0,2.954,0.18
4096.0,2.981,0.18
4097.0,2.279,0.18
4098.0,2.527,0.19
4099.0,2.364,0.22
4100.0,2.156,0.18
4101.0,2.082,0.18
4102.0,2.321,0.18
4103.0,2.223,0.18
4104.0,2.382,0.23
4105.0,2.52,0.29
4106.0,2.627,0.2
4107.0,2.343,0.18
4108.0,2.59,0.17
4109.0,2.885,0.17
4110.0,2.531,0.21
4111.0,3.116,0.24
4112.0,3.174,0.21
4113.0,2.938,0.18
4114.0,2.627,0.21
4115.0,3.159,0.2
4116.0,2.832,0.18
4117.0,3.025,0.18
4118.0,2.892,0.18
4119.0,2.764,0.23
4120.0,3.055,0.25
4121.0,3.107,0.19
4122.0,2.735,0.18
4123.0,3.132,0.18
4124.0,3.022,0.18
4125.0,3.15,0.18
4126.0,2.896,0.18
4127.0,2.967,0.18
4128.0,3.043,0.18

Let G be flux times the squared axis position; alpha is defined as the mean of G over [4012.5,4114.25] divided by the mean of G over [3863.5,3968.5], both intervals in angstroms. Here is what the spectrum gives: 1.6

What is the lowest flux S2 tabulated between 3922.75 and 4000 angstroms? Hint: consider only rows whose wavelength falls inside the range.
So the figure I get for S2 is 0.9387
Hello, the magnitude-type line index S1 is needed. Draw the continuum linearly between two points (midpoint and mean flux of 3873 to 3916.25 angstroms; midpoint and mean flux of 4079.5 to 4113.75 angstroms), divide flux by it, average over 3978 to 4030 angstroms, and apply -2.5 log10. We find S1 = -0.22 mag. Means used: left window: 2.17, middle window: 3.08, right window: 2.78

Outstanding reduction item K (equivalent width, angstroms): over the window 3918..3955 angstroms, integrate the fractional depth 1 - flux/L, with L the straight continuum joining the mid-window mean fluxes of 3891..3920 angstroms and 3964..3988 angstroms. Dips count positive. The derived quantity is 5.0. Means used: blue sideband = 2.38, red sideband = 2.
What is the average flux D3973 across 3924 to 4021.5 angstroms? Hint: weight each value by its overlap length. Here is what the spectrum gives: 2.36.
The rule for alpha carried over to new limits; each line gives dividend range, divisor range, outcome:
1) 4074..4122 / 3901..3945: 1.50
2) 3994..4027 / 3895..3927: 1.40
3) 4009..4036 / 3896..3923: 1.38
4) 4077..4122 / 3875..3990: 1.48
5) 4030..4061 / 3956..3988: 1.57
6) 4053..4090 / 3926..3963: 1.67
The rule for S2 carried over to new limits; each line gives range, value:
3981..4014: 2.515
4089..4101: 2.082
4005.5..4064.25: 2.653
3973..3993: 1.627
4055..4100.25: 2.156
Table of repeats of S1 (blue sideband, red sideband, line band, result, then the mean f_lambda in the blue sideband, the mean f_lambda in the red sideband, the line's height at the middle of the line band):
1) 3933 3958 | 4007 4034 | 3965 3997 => 0.15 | 2.02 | 3.22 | 2.59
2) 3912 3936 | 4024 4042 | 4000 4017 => -0.12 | 1.98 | 3.14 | 2.88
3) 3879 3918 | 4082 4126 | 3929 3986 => 0.22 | 2.18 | 2.81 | 2.36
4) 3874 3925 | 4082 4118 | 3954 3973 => 0.32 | 2.19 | 2.78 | 2.38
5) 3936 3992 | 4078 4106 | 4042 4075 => -0.16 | 2.13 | 2.8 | 2.63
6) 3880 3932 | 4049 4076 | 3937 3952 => 0.14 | 2.11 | 3.01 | 2.33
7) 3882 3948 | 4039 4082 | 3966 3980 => 0.42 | 2.02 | 3.04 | 2.43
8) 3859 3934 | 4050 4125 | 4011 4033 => -0.22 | 2.12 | 2.9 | 2.63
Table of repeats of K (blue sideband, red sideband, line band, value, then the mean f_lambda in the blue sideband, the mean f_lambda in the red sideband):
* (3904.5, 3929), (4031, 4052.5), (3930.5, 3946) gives 5.85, 2.36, 3.12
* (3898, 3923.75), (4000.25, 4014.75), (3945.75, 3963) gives 2.97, 2.49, 3.24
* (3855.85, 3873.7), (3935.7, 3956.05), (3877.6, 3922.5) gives -0.84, 2.23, 2.07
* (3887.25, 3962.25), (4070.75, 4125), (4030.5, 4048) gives -3.64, 2.1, 2.84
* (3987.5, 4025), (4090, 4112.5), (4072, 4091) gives -2.22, 3.15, 2.62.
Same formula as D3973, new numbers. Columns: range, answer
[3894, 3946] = 2.08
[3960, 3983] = 1.79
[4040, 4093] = 3.04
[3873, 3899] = 1.92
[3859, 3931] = 2.16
